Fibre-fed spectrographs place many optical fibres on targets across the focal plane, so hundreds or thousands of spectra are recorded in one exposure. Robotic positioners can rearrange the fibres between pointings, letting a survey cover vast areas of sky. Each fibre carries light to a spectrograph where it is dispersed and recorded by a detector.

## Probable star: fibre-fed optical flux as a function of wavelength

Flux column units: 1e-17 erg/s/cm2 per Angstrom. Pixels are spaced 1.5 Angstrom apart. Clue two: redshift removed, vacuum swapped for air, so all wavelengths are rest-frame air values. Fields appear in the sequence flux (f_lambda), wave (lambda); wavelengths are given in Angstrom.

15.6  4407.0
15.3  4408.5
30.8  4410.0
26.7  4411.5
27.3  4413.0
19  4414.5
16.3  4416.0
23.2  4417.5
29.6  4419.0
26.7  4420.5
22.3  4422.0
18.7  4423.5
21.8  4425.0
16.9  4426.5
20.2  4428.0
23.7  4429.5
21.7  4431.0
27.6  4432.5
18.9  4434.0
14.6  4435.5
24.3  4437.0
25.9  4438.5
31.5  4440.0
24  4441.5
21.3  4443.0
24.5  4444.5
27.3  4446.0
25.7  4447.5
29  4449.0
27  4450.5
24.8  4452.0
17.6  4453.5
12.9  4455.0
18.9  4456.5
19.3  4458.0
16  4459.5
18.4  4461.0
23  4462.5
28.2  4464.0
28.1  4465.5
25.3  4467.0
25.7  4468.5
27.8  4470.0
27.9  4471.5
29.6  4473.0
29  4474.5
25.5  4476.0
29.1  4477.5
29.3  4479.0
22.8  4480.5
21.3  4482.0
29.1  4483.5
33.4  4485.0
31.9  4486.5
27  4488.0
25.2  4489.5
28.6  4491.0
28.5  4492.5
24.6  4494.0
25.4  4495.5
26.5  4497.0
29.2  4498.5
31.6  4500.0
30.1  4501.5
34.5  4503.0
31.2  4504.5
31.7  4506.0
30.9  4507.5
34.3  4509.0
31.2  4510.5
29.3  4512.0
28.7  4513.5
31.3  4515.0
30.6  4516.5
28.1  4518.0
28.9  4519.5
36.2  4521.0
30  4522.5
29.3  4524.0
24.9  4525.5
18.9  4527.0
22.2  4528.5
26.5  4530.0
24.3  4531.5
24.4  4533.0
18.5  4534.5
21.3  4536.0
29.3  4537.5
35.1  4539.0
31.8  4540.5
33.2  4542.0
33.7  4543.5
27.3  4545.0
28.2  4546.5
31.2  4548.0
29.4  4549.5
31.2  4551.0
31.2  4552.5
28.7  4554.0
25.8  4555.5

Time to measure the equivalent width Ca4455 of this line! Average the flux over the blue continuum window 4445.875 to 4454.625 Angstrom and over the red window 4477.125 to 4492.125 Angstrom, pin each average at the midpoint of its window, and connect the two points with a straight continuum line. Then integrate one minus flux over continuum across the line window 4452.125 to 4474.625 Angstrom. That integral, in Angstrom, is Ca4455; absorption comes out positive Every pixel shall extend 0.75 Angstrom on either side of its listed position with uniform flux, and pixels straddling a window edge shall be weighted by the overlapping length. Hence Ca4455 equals 2.4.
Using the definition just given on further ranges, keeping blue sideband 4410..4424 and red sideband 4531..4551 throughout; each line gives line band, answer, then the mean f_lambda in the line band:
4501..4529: -2.26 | 29.7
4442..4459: 1.72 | 22.5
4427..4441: 0.79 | 23.1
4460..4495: -1.03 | 26.8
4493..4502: -0.35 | 27.9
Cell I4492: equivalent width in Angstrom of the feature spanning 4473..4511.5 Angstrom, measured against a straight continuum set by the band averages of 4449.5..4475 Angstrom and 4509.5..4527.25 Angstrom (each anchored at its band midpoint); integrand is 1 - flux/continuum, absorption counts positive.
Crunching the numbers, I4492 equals -3.3 Angstrom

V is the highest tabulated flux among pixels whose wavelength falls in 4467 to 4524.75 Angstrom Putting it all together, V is 36.2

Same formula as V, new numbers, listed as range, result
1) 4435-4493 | 33.4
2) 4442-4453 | 29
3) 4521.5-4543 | 35.1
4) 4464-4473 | 29.6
